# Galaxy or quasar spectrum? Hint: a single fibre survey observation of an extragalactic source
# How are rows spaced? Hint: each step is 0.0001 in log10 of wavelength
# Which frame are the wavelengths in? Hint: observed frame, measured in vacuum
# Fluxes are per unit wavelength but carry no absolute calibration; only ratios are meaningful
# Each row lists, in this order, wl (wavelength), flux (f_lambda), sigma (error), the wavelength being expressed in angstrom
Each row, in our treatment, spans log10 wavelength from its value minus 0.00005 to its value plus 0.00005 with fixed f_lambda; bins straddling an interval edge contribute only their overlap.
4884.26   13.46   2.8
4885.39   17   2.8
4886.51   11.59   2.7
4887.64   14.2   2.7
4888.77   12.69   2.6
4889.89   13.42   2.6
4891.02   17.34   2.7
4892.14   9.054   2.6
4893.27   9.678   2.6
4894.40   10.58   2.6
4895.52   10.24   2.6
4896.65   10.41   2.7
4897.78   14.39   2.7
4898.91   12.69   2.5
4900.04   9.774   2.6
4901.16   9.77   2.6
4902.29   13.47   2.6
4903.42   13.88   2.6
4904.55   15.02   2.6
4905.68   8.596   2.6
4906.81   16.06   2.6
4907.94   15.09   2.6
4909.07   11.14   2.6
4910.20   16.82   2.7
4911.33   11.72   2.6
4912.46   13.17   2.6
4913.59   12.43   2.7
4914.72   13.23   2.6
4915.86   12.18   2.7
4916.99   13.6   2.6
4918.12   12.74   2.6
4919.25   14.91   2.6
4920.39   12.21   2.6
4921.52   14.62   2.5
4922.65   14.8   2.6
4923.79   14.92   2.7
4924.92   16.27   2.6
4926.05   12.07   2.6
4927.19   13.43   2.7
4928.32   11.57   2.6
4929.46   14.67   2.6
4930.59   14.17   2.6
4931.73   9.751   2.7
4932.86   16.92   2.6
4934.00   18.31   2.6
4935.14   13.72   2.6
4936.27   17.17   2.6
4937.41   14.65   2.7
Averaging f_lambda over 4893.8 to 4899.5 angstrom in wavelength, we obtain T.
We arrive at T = 11.6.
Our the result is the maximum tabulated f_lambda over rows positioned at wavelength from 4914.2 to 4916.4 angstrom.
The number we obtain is 13.23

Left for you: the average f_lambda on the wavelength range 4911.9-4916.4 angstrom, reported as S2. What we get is 12.7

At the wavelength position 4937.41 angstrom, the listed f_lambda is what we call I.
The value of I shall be 14.65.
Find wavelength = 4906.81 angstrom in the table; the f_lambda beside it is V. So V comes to 16.06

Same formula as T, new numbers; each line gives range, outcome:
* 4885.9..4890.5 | 13.1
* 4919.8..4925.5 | 14.6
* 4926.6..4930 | 13.2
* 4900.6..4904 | 12.4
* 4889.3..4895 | 12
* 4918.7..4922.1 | 13.9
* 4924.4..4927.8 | 13.9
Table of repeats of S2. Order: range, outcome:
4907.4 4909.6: 13.1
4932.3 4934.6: 17.5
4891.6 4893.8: 9.35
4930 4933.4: 13.6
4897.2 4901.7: 11.7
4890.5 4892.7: 13.2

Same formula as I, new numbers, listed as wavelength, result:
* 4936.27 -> 17.17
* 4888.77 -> 12.69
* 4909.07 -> 11.14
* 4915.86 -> 12.18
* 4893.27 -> 9.678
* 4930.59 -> 14.17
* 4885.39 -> 17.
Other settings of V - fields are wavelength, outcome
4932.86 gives 16.92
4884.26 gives 13.46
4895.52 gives 10.24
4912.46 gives 13.17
